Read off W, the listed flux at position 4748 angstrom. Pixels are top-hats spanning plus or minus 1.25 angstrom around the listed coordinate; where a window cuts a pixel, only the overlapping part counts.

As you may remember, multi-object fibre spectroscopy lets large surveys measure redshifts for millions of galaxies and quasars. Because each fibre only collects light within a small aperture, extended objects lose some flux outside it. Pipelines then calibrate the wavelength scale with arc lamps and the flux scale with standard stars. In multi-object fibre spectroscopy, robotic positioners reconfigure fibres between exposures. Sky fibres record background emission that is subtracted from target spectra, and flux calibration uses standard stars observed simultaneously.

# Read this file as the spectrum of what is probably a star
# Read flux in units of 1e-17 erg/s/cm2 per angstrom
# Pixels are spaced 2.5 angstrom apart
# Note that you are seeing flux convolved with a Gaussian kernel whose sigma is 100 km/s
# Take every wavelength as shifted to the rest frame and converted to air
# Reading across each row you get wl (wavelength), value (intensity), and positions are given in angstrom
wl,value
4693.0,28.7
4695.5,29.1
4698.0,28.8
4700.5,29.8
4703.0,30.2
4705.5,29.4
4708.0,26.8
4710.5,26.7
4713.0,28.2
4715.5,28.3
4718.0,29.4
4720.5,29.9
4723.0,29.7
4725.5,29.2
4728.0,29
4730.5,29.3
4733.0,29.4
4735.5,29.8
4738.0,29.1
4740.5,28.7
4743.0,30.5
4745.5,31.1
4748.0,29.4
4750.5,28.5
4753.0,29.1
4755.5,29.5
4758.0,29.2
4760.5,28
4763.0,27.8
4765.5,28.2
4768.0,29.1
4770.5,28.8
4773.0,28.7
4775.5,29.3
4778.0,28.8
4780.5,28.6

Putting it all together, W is 29.4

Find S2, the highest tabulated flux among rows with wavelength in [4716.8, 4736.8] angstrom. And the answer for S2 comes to 29.9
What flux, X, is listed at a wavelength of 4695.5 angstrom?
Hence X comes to 29.1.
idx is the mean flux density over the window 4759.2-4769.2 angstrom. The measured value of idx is 28.3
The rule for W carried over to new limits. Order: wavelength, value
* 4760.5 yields 28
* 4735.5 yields 29.8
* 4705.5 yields 29.4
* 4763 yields 27.8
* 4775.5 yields 29.3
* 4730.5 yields 29.3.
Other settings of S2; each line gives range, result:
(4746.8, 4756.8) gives 29.5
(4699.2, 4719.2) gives 30.2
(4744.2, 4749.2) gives 31.1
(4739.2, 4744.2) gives 30.5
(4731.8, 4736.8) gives 29.8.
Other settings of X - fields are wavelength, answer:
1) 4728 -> 29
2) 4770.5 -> 28.8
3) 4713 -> 28.2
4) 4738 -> 29.1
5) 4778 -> 28.8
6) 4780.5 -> 28.6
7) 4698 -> 28.8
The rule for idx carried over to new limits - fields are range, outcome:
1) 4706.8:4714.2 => 27.2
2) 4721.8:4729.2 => 29.3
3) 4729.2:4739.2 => 29.4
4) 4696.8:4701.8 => 29.3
